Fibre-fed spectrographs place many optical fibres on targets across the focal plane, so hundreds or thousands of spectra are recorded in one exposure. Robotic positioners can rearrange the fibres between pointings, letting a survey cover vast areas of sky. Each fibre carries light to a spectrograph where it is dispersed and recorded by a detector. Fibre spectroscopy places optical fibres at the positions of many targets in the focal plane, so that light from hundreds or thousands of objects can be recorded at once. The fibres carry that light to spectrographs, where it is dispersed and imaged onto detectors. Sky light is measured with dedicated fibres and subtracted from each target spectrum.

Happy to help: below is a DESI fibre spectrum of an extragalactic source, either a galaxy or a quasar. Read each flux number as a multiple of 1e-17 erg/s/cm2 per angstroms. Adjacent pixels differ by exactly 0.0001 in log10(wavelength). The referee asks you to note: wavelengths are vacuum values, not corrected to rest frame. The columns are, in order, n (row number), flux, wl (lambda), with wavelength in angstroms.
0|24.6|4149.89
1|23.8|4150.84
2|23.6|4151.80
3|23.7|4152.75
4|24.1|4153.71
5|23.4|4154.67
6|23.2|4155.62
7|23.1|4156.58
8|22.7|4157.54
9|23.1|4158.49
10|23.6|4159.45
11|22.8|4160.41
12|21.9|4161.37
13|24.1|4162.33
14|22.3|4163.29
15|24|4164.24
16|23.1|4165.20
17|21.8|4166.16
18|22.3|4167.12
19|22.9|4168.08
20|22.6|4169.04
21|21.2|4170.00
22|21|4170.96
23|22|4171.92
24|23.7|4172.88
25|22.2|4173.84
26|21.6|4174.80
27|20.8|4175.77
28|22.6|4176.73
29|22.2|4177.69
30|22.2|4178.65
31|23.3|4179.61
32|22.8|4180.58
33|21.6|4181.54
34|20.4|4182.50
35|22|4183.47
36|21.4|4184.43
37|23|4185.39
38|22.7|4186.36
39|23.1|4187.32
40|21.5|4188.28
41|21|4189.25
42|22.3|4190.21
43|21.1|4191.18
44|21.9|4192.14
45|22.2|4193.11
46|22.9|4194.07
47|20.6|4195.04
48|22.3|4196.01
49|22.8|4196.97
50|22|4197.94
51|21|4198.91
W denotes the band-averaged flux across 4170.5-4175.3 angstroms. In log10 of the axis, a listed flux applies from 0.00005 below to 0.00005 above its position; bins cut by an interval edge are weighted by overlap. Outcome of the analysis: 22.1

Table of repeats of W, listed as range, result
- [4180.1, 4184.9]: 21.7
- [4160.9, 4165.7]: 23.1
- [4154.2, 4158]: 23.1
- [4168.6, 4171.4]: 21.6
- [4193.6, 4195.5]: 21.7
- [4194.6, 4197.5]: 21.9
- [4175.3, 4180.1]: 22.2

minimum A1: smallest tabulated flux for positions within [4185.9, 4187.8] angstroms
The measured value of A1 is 22.7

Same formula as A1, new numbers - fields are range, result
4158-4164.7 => 21.9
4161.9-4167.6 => 21.8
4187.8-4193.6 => 21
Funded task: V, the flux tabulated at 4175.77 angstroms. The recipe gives 20.8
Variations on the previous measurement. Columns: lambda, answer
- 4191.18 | 21.1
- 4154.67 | 23.4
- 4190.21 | 22.3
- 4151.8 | 23.6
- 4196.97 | 22.8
